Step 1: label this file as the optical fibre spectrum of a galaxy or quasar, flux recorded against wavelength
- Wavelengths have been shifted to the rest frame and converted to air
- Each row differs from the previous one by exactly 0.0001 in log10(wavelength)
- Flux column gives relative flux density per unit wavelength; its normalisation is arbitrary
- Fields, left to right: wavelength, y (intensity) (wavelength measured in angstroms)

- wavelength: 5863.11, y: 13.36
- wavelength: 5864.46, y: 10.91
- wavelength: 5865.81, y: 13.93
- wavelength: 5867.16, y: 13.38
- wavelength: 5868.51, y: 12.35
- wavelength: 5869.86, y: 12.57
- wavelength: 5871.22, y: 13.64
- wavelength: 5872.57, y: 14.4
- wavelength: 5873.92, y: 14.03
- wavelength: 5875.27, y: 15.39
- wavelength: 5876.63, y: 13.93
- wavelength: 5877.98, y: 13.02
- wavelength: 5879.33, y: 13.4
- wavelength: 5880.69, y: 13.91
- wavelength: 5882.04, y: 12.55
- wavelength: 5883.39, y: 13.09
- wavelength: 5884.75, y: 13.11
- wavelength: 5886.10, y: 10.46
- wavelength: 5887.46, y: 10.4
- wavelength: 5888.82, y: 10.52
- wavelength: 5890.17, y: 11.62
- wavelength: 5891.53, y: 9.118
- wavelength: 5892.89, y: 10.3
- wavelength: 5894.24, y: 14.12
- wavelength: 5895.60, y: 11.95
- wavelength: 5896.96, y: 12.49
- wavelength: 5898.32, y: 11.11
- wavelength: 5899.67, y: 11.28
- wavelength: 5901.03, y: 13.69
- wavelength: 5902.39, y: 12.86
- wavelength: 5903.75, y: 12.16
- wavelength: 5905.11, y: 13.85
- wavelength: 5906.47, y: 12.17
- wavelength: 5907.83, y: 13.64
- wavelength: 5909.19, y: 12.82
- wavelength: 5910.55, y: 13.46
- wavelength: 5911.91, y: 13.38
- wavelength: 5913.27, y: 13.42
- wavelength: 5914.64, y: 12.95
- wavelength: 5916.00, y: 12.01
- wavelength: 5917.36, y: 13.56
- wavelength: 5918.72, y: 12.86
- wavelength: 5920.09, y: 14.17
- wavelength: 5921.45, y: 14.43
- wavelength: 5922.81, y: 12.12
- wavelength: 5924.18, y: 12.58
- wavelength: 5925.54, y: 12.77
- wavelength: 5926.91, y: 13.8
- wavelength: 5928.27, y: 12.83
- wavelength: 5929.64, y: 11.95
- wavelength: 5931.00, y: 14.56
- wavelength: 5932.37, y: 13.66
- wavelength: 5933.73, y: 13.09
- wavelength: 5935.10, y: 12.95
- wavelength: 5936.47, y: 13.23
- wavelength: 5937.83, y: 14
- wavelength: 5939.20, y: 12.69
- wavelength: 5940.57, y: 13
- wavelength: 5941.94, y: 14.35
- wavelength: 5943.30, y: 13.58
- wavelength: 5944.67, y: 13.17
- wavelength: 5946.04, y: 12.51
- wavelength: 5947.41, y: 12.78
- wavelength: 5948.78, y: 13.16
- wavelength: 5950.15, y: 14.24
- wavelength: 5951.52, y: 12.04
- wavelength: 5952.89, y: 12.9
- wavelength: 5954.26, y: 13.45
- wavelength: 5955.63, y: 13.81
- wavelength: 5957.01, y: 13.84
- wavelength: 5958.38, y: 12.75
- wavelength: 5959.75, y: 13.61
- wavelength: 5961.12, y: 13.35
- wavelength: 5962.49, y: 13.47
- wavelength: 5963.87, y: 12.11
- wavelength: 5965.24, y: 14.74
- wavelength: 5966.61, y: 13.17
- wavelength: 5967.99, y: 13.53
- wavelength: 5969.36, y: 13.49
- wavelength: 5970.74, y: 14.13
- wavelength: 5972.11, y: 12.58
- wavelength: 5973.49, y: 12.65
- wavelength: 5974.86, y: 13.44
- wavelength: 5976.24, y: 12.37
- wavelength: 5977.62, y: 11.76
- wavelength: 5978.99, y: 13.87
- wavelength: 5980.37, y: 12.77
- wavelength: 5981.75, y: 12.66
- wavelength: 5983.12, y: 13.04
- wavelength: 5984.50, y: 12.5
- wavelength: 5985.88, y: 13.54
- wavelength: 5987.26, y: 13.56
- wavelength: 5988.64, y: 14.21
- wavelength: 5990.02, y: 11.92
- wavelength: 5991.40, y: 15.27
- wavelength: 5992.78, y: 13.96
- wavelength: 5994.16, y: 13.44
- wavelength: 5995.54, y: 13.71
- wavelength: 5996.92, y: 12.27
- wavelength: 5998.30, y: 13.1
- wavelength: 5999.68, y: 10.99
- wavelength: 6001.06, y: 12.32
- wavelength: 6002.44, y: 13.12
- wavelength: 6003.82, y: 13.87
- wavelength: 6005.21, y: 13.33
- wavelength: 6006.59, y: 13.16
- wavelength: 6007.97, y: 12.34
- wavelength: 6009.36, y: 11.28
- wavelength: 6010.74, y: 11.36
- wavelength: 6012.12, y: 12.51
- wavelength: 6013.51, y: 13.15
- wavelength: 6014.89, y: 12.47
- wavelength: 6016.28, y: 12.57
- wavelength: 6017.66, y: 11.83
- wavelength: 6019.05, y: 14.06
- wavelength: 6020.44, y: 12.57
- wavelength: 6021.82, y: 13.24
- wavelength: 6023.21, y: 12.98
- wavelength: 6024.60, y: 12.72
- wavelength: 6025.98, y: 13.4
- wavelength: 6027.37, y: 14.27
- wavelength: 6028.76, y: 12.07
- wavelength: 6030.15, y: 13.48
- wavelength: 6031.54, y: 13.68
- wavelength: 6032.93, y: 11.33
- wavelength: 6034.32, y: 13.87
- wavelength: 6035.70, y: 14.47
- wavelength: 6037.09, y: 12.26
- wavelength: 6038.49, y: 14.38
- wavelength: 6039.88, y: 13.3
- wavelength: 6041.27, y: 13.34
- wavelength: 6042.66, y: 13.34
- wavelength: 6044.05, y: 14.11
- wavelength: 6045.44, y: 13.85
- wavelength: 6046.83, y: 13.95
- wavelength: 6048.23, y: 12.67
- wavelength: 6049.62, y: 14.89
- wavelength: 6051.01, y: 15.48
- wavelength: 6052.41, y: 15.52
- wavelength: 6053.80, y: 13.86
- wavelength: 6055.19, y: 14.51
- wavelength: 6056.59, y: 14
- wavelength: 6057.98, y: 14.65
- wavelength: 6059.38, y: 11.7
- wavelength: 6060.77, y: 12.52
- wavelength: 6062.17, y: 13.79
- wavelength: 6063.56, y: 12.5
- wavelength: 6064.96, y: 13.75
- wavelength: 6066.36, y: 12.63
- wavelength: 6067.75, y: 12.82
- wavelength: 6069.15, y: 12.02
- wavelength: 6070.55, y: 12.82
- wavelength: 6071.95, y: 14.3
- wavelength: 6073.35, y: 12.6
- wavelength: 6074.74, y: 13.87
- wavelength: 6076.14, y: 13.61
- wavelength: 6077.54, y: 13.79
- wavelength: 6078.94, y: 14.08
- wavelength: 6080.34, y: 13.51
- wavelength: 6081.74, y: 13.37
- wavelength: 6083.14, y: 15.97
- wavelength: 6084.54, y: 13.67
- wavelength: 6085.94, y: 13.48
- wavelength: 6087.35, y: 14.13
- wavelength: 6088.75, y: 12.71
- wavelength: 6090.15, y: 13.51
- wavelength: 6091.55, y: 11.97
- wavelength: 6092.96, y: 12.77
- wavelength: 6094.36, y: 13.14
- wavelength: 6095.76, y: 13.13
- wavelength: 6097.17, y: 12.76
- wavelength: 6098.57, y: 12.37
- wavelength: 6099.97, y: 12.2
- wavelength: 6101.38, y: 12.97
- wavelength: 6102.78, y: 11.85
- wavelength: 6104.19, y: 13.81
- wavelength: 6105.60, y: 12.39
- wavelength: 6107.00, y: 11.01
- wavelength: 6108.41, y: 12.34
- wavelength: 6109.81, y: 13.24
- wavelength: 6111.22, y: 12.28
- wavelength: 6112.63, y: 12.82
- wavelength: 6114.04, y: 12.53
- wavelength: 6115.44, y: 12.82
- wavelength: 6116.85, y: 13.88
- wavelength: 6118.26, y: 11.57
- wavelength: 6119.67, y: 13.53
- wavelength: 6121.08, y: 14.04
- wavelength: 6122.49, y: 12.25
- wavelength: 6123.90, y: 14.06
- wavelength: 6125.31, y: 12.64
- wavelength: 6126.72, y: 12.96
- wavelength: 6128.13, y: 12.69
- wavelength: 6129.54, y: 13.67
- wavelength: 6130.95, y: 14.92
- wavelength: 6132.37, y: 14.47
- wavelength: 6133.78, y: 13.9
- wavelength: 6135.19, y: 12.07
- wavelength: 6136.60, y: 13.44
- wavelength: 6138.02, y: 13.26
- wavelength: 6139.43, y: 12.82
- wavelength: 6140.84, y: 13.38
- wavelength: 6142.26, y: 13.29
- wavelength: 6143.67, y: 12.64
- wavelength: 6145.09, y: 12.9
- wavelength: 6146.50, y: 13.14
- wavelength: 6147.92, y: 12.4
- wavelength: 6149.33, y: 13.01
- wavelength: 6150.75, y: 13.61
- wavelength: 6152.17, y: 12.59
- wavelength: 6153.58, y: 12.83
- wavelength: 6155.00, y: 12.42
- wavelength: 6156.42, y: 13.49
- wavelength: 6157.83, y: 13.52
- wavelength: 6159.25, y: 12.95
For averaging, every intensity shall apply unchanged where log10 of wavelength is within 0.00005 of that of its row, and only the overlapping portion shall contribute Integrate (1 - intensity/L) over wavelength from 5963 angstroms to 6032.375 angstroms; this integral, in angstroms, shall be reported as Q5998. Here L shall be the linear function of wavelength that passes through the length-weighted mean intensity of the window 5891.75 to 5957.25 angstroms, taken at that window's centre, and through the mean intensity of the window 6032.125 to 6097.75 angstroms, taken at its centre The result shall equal 1.3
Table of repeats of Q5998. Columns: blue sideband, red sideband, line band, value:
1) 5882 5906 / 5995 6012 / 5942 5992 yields -3.6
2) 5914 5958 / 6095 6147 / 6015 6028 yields 0.1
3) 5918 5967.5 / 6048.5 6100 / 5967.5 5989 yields 0.3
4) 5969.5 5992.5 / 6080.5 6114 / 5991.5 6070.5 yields -0.8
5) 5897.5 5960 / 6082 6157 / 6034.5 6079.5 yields -1.8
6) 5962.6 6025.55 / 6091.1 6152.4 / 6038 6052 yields -1.1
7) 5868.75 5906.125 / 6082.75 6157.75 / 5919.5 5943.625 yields -1.3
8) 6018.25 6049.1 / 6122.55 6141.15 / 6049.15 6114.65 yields 0.4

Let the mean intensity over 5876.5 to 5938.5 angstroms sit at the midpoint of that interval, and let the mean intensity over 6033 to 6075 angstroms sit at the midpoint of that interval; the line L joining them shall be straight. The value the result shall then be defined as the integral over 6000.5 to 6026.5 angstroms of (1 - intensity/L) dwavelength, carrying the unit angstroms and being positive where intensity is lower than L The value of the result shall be 1.1 angstroms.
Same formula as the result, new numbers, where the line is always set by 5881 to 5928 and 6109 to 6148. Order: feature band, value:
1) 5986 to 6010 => -0.5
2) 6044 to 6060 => -1.5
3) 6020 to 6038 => -0.4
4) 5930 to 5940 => -0.6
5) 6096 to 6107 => 0.4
